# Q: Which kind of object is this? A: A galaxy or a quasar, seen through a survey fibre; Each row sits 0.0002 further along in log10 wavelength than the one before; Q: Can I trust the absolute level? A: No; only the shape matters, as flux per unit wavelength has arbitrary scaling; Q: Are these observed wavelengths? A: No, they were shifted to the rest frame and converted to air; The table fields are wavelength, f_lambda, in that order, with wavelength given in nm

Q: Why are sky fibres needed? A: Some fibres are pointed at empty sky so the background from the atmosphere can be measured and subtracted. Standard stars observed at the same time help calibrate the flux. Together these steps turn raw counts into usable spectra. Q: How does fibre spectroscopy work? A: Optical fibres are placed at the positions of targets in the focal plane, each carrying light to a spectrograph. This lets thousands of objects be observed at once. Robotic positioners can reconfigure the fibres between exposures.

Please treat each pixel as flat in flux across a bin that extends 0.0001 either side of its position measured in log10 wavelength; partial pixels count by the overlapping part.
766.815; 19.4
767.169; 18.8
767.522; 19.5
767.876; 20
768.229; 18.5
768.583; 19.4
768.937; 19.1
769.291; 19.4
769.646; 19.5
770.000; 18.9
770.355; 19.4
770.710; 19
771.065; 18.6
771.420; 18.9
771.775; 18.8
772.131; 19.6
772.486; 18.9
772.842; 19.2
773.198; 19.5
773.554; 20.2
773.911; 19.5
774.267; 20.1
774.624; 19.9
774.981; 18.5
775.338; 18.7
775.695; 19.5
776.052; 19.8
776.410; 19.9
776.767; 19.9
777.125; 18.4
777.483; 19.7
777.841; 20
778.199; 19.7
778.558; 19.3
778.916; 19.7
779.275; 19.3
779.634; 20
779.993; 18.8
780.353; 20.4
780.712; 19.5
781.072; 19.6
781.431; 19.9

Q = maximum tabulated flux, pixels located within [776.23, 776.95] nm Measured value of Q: 19.9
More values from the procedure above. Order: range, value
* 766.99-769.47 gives 20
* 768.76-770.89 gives 19.5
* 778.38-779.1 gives 19.7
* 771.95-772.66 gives 19.6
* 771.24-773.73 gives 20.2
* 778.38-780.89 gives 20.4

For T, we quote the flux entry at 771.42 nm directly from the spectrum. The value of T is 18.9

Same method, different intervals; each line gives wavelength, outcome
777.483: 19.7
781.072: 19.6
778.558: 19.3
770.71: 19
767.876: 20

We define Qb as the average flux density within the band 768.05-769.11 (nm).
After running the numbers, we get 19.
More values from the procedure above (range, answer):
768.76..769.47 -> 19.2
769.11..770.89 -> 19.2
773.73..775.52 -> 19.3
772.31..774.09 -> 19.5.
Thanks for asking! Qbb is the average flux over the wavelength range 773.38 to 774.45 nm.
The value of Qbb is 19.9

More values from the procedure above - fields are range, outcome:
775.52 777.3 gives 19.5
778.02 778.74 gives 19.5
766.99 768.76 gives 19.2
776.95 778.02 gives 19.4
